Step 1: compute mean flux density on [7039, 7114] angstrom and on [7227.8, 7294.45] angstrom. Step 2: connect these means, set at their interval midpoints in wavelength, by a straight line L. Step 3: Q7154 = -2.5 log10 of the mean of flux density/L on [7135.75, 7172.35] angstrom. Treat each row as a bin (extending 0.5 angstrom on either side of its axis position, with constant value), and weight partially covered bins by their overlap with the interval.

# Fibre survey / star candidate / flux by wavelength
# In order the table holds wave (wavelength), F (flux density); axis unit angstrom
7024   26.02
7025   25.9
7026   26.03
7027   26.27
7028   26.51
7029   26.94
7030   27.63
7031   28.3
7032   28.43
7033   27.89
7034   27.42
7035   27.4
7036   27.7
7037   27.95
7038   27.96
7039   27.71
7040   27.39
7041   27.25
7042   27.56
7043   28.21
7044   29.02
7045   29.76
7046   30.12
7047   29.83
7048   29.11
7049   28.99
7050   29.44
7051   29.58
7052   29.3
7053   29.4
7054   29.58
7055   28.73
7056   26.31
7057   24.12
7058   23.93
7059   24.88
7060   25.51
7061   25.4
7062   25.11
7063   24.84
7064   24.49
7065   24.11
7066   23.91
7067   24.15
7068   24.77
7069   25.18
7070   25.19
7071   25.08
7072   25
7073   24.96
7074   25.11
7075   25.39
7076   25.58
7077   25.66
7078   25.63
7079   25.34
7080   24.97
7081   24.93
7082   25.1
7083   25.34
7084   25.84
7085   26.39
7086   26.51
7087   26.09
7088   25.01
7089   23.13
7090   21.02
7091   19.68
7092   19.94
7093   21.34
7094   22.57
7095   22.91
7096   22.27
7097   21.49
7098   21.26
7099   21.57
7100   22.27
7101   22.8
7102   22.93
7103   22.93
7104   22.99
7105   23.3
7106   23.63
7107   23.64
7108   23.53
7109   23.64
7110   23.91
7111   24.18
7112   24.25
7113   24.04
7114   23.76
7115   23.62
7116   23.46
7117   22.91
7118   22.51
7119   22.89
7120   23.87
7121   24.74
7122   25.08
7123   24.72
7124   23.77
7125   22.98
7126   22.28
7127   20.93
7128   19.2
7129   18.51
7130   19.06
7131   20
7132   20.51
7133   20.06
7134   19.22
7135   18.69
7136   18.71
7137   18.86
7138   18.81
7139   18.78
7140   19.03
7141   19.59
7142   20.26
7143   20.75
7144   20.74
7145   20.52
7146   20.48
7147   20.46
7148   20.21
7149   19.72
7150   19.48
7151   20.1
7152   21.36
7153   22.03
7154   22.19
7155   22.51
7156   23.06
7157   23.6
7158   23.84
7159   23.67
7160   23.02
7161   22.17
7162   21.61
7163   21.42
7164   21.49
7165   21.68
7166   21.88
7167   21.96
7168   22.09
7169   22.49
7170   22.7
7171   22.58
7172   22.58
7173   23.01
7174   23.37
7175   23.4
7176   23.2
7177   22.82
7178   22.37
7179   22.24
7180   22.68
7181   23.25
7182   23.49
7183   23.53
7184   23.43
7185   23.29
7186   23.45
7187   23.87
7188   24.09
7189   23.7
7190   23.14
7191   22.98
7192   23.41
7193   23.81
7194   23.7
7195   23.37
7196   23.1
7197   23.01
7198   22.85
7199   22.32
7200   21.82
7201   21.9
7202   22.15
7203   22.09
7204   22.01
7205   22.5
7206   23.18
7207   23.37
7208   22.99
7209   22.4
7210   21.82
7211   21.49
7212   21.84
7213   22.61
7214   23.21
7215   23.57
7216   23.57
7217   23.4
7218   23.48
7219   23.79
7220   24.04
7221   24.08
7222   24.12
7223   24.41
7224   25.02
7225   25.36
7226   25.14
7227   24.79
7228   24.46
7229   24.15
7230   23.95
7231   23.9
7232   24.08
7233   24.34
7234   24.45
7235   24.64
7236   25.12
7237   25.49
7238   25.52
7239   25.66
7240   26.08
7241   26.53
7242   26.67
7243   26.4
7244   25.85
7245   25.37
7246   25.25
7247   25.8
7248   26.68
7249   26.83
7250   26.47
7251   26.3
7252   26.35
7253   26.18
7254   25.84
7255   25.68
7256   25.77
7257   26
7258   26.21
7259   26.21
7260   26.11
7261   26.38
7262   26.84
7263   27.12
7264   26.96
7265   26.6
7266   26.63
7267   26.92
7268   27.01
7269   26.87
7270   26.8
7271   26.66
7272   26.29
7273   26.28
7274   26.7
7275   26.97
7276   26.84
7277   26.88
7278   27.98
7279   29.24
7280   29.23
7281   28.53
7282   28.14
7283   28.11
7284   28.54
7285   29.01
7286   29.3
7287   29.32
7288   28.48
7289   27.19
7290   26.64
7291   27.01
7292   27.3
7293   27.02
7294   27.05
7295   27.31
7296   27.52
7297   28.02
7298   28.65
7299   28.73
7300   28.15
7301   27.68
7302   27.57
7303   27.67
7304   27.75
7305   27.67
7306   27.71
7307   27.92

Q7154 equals 0.21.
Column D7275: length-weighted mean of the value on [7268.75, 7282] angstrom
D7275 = 27.4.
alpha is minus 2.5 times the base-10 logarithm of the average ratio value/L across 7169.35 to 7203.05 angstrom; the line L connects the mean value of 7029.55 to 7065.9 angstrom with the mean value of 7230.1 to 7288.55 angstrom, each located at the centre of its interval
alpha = 0.17 mag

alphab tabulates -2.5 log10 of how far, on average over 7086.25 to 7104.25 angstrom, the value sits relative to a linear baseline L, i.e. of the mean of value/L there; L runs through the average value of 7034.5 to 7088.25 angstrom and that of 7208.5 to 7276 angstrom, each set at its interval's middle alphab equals 0.17 mag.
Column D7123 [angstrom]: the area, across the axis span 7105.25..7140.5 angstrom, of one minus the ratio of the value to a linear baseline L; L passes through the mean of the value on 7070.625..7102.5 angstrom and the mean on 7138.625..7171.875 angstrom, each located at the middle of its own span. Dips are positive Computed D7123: 1.0 angstrom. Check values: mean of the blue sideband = 23.8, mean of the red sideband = 21.5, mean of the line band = 21.9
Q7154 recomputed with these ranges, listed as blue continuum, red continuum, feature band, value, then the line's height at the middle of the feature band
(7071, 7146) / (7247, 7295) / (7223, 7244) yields 0.04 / 26.1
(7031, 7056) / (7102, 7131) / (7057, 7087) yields 0.05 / 26.3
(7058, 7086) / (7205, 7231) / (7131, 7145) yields 0.24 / 24.4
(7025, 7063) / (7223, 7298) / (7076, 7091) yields 0.10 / 27.4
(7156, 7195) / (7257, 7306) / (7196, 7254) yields 0.04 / 25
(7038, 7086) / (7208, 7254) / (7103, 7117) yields 0.10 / 26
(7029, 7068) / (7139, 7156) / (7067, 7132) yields 0.02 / 23.8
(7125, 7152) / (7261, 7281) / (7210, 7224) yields 0.04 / 24.2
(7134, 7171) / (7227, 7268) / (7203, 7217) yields 0.06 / 23.9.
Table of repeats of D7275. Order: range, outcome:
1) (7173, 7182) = 23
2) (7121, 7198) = 21.9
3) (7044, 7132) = 24.4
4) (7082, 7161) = 22.1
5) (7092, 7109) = 22.5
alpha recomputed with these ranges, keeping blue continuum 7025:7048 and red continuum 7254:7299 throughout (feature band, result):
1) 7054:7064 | 0.090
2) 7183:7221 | 0.192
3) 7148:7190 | 0.218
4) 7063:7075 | 0.125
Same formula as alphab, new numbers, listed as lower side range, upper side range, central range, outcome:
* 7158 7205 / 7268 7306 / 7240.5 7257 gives -0.01 mag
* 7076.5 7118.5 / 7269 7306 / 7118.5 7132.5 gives 0.10 mag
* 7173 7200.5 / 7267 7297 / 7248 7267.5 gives 0.00 mag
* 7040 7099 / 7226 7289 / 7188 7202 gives 0.14 mag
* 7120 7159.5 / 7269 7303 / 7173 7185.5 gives -0.01 mag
